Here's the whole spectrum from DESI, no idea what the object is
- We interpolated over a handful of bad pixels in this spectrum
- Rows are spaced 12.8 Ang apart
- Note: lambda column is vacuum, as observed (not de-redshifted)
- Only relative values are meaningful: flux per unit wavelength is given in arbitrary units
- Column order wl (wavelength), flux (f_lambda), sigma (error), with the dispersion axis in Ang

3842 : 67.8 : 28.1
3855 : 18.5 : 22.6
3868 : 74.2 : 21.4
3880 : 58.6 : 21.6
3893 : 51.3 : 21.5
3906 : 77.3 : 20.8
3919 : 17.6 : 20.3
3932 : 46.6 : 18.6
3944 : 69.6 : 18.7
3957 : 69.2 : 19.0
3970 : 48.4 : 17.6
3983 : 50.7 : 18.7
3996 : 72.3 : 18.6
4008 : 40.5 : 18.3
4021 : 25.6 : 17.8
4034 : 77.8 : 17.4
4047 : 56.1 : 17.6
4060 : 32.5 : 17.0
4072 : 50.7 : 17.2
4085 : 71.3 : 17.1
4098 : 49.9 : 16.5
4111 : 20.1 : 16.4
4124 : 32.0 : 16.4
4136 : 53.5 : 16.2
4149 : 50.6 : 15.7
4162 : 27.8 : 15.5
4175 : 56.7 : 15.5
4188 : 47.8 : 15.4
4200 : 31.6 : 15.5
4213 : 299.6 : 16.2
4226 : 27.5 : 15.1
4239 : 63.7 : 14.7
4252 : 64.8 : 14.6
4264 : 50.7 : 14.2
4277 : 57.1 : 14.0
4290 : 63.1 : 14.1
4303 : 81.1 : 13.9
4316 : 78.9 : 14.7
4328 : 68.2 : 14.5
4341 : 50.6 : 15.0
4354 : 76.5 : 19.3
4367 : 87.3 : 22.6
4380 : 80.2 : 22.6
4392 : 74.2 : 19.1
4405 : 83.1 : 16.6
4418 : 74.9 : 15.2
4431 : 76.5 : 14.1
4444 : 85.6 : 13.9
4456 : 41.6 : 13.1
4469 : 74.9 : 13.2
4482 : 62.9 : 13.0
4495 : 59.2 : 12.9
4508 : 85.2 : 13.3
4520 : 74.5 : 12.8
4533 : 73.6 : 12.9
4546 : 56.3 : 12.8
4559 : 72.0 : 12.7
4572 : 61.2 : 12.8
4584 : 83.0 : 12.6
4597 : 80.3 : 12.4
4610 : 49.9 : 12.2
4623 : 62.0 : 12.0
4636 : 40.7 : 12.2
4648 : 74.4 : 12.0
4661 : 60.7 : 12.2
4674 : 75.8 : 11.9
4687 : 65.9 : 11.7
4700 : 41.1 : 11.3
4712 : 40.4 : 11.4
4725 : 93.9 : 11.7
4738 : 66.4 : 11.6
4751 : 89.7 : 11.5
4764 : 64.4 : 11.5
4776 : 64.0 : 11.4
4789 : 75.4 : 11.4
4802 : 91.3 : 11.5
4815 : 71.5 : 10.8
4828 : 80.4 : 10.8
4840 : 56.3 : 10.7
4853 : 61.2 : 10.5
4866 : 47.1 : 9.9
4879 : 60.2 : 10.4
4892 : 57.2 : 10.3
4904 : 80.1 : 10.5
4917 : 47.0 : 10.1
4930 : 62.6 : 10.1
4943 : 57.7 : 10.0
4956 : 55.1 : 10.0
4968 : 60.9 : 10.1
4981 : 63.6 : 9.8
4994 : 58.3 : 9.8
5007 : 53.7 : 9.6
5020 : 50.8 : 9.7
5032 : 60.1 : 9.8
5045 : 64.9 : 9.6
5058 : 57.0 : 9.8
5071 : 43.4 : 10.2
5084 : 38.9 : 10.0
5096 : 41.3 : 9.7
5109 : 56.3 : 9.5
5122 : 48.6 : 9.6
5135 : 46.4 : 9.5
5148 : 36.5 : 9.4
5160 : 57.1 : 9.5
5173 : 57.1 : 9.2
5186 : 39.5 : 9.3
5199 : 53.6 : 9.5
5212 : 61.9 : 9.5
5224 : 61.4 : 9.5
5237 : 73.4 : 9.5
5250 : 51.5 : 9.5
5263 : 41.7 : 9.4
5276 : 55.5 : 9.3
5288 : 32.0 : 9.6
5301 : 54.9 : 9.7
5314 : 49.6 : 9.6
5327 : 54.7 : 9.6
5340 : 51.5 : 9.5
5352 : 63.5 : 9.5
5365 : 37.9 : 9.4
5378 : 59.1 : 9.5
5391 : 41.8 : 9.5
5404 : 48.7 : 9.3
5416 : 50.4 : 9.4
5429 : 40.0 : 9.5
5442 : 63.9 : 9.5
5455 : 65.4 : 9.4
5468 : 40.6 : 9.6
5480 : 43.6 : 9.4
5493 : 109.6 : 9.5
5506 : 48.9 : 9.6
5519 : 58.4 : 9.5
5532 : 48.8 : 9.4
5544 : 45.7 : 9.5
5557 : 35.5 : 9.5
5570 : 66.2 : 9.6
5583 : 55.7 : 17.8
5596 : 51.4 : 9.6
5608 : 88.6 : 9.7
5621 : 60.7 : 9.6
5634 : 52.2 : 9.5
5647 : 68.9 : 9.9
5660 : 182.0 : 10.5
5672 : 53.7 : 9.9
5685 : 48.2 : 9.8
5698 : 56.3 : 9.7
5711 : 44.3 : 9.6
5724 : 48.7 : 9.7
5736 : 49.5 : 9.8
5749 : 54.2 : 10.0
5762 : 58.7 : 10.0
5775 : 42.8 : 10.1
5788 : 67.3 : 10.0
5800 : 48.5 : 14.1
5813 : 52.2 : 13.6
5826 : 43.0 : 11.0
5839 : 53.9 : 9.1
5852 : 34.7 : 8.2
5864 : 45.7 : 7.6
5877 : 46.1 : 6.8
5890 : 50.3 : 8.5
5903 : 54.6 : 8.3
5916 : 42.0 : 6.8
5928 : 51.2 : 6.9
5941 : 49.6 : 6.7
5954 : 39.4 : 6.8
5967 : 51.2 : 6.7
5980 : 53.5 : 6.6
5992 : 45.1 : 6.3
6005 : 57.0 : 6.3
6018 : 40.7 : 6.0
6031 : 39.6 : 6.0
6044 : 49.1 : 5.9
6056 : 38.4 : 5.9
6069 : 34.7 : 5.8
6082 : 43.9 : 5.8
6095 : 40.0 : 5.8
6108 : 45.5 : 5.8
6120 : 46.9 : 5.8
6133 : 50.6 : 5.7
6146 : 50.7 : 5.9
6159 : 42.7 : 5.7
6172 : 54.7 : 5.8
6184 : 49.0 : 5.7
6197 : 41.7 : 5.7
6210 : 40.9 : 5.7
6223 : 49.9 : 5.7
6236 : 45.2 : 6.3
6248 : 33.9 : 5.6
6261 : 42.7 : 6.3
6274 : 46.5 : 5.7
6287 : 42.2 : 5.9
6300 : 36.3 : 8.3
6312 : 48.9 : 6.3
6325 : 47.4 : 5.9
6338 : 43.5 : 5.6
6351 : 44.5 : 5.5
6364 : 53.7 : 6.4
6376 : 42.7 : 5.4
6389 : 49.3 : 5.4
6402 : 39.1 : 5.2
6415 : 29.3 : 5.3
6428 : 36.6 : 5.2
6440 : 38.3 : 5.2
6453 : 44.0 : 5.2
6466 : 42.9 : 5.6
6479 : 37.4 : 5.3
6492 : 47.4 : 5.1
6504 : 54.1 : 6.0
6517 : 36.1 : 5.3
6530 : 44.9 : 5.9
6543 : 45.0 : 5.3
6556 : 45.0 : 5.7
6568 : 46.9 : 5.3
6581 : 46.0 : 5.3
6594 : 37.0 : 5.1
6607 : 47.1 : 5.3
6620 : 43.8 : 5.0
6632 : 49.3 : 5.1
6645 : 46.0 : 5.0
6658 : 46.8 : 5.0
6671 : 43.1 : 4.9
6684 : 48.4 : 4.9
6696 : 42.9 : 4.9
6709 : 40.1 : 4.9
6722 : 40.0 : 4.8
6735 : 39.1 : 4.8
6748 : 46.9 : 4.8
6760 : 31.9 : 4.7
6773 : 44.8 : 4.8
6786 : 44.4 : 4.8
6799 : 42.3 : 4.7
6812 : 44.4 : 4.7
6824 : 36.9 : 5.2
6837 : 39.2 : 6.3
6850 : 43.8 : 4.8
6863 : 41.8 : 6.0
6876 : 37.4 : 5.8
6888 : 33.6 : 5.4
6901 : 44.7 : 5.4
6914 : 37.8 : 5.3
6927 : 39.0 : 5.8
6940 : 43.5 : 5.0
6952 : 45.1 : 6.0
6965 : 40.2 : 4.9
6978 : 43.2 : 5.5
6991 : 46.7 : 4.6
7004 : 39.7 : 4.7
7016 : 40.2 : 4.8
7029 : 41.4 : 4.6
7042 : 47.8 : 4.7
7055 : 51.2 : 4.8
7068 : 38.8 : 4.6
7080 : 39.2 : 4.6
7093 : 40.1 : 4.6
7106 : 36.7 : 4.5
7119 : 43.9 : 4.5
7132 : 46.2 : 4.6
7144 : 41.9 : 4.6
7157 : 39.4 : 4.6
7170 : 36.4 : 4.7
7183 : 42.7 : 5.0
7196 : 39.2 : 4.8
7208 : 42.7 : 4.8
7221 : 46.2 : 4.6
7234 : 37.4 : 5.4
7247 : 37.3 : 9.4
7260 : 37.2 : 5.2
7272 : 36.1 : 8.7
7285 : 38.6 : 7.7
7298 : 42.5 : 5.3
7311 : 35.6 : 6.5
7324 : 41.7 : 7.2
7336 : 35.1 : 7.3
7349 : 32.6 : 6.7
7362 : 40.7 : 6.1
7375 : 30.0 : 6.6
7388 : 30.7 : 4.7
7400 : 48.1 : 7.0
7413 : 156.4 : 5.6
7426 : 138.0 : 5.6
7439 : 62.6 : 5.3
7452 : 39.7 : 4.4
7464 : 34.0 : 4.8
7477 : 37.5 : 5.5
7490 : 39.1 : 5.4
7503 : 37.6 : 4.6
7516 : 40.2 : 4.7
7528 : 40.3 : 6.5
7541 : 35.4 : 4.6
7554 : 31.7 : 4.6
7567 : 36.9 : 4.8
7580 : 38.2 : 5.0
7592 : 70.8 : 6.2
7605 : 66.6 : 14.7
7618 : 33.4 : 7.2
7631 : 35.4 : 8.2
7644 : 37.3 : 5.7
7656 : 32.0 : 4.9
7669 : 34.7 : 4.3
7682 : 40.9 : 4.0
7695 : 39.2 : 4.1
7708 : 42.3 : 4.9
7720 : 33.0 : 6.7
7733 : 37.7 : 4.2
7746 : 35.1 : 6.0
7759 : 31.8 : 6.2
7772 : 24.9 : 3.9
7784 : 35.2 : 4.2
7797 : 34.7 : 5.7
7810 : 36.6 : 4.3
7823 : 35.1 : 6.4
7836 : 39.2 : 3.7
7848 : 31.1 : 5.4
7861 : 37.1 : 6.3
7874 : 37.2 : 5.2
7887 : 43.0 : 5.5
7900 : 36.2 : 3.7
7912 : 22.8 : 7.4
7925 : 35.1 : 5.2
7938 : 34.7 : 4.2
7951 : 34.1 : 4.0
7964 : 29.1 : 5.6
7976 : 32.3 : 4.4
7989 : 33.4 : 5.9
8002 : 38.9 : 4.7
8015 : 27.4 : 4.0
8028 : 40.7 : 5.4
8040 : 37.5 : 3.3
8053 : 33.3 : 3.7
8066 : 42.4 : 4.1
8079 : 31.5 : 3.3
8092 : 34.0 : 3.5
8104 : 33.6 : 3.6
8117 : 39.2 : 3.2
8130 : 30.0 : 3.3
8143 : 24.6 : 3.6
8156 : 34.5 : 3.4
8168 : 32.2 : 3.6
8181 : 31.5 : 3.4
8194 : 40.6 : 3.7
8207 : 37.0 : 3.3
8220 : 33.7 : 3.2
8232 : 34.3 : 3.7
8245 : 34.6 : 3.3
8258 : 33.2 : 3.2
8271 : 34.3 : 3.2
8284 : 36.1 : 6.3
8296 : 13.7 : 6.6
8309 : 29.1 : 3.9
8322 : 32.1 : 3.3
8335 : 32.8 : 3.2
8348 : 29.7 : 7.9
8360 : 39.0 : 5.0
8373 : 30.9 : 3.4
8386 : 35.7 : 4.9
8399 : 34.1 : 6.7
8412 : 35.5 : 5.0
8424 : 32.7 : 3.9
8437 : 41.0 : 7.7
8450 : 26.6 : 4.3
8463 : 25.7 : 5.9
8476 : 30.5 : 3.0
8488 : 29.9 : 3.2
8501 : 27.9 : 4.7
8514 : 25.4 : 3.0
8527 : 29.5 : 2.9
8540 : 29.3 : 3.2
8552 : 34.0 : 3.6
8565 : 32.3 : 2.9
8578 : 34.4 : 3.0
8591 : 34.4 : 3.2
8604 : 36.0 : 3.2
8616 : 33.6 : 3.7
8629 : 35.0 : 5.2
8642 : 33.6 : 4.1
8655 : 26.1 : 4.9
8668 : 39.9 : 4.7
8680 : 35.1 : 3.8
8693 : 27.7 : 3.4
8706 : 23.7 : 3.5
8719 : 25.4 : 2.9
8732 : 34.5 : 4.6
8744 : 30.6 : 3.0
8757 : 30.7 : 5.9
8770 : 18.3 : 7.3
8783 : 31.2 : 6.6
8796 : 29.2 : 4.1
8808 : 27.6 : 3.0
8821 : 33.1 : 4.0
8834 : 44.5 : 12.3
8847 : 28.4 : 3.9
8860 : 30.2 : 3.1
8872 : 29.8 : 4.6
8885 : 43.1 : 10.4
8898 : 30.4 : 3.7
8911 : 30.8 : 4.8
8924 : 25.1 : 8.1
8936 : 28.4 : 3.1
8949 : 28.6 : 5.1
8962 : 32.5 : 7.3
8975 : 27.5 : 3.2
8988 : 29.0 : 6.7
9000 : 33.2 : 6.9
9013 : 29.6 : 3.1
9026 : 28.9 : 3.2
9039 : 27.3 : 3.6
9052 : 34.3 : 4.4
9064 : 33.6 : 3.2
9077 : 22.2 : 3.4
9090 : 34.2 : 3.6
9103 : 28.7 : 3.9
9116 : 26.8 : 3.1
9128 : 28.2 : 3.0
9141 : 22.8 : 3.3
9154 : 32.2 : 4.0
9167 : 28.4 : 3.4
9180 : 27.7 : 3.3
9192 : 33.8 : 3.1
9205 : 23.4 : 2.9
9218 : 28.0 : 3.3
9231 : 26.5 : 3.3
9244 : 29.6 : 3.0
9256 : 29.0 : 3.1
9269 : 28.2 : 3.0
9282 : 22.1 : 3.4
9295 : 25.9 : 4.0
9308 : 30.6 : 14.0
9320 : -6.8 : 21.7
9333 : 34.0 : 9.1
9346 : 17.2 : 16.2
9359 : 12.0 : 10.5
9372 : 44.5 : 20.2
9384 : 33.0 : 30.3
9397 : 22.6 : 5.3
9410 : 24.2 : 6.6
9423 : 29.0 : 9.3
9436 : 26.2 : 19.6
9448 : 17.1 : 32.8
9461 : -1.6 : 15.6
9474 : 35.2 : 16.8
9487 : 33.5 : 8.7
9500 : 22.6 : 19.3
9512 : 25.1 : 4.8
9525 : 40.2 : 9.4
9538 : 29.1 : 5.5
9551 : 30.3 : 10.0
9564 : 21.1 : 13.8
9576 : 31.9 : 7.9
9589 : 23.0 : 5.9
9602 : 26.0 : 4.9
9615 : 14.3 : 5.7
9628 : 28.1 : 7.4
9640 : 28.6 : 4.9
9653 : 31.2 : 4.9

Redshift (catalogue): 0.130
